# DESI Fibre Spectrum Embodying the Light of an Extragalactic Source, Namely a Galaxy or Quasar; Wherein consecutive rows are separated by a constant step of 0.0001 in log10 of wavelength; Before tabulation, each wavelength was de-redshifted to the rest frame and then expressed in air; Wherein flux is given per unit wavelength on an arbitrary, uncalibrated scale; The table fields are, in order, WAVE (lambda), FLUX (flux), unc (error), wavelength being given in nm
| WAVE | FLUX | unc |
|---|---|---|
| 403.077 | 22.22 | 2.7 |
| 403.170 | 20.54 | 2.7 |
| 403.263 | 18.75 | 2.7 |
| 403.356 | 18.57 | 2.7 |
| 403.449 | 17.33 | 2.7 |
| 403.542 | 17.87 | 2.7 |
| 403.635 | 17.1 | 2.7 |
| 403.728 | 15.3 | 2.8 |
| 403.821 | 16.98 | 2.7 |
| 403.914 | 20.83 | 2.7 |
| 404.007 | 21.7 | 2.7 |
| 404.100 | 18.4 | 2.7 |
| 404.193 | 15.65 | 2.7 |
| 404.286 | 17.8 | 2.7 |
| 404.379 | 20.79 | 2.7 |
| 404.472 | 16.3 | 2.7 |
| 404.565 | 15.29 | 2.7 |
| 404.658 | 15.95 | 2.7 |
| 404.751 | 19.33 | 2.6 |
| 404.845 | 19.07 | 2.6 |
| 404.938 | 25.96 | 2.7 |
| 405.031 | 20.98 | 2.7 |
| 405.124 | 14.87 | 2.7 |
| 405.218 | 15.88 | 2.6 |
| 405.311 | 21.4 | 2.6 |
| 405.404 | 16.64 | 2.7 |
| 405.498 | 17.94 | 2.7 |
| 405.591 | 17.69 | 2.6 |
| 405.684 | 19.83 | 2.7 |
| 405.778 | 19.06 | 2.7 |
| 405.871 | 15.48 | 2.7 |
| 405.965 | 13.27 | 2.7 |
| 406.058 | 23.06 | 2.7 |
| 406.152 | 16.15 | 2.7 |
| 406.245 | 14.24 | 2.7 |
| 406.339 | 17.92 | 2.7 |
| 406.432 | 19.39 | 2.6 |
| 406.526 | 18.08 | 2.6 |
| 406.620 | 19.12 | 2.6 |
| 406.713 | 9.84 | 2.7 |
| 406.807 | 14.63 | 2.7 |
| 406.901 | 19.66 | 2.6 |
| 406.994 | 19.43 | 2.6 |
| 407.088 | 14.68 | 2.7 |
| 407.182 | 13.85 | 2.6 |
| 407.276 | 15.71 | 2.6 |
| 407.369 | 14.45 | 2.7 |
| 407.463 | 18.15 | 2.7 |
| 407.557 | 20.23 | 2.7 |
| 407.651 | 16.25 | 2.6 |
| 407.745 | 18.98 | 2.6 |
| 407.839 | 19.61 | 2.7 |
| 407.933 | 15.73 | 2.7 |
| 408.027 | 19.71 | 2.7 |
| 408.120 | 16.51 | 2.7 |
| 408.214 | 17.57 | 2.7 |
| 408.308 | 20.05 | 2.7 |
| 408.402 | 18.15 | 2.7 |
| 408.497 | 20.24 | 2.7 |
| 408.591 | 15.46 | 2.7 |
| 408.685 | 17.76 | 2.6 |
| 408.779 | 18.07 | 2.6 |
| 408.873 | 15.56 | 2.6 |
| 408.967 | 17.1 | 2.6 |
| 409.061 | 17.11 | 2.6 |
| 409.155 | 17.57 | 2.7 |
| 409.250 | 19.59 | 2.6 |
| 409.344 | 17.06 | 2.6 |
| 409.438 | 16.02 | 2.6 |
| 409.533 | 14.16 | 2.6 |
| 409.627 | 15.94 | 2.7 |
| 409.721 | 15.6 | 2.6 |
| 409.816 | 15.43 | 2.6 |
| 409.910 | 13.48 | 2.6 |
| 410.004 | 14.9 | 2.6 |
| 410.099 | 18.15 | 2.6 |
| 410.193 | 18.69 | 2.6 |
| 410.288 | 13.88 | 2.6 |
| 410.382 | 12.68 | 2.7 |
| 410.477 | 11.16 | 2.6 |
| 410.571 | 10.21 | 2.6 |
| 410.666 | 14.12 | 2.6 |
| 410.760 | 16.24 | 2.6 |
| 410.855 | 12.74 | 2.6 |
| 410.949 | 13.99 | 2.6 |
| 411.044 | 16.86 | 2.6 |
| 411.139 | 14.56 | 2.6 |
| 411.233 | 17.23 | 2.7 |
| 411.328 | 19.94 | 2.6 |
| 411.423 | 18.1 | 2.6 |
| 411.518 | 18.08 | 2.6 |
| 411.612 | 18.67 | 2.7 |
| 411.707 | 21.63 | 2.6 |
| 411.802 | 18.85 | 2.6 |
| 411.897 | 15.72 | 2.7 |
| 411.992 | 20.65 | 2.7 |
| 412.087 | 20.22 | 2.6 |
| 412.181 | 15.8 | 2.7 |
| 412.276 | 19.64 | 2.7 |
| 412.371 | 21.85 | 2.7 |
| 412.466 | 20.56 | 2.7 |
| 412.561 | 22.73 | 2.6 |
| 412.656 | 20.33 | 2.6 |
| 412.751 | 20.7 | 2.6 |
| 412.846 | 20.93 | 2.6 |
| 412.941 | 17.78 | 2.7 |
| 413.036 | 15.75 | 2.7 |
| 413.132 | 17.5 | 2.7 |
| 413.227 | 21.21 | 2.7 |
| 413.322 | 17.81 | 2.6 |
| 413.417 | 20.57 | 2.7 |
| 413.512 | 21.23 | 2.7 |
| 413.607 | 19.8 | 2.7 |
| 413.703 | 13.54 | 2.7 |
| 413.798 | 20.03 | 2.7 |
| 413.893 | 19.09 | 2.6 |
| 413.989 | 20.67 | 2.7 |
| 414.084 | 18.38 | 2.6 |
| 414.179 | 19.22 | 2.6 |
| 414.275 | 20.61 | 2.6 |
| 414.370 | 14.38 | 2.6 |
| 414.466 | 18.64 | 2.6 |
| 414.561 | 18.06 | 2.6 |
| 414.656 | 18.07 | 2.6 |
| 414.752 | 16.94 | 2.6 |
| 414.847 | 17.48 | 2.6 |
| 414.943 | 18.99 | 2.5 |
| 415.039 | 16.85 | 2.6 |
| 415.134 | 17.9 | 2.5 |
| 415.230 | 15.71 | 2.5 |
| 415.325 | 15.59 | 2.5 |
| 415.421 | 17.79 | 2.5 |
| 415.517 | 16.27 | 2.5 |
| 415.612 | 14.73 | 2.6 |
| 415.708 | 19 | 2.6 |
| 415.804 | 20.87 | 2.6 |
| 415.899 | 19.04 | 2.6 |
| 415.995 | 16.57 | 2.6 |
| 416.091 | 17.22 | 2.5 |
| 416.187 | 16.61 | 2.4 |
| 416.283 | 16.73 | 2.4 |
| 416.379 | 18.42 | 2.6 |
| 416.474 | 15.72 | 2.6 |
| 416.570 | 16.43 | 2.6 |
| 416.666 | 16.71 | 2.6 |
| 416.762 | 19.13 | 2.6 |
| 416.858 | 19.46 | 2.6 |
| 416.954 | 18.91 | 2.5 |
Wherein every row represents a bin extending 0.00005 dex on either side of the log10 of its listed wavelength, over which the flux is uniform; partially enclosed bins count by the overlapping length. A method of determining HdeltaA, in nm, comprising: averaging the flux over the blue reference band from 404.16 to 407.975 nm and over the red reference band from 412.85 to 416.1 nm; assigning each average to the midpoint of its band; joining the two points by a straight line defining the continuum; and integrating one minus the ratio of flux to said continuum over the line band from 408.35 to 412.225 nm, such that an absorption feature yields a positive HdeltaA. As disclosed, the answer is 0.28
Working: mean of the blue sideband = 17.5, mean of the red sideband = 18.1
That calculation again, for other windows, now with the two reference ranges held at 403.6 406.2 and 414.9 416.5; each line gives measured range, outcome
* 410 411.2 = 0.22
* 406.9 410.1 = 0.15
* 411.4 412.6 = -0.12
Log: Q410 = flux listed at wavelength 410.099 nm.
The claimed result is 18.15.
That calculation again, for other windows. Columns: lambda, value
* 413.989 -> 20.67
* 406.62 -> 19.12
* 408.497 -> 20.24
